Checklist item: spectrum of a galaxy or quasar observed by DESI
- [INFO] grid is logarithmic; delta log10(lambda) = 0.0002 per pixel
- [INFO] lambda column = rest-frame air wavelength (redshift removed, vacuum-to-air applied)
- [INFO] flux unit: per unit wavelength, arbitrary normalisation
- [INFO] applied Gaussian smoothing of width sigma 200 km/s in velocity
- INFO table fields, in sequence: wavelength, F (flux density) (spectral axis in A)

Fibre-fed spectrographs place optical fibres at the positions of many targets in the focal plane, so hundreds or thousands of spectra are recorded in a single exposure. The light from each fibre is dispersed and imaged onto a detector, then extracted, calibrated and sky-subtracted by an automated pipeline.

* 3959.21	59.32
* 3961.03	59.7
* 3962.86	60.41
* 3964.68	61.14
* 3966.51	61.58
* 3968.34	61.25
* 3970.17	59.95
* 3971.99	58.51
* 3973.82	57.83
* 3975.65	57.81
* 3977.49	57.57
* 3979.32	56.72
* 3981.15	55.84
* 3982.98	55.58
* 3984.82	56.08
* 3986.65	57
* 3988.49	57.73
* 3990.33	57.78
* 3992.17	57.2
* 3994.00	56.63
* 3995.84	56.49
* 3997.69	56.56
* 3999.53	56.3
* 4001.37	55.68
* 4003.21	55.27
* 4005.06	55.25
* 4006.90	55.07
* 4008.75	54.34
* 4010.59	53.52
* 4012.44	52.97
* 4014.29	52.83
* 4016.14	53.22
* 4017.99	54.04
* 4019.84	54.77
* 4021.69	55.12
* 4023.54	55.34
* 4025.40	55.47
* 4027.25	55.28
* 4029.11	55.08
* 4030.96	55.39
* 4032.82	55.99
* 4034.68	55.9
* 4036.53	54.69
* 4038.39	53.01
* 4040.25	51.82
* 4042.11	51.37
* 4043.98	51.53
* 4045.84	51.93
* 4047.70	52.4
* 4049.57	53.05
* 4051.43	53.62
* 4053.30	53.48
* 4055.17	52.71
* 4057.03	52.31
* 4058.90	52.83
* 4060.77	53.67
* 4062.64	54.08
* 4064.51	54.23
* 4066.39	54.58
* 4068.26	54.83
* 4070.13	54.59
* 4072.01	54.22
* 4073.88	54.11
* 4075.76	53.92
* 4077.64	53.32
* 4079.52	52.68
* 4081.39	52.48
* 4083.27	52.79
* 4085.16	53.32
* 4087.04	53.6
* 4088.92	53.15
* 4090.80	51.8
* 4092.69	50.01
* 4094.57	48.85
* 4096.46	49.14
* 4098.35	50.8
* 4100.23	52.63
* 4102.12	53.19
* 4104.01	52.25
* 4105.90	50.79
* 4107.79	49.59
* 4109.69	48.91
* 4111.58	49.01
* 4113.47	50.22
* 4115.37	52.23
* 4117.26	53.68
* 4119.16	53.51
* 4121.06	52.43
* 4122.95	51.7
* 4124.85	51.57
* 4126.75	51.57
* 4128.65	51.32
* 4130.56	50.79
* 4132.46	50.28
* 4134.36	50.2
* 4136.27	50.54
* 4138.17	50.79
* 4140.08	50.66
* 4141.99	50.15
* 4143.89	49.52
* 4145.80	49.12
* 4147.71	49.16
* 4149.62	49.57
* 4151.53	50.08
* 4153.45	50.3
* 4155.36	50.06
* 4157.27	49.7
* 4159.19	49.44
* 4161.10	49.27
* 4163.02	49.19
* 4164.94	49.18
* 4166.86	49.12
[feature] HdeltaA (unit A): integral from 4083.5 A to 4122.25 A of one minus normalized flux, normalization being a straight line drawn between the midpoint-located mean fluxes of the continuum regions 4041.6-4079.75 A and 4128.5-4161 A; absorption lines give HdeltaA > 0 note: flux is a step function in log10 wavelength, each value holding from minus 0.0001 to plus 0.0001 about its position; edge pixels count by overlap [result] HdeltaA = 0.1 A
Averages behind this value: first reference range 53.3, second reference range 50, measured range 51.5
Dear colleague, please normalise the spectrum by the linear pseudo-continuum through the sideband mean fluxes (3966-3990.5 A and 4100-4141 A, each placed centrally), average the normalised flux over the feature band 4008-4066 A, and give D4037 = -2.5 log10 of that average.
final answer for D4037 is 0.03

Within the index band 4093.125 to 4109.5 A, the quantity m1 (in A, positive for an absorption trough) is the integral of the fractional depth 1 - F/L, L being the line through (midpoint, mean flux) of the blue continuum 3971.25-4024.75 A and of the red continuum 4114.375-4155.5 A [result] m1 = 0.4 A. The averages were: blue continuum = 55.8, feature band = 50.8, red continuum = 50.9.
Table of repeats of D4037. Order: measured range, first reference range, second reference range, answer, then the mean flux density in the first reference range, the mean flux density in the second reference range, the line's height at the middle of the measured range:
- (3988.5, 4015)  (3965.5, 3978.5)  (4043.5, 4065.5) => 0.03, 59.2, 53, 57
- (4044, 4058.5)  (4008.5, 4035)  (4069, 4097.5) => 0.02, 54.6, 52.5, 53.6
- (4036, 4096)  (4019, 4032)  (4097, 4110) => 0.00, 55.2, 51.2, 53.1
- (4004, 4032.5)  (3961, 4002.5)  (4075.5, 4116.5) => 0.03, 57.8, 51.5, 55.8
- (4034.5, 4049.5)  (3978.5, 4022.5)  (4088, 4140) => 0.02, 55.5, 51.1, 53.9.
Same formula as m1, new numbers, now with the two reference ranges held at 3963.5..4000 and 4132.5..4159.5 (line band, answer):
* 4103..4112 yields 0.3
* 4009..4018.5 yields 0.5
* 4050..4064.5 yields 0.2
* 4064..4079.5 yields -0.2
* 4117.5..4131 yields -0.3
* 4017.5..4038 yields 0.2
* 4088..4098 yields 0.4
